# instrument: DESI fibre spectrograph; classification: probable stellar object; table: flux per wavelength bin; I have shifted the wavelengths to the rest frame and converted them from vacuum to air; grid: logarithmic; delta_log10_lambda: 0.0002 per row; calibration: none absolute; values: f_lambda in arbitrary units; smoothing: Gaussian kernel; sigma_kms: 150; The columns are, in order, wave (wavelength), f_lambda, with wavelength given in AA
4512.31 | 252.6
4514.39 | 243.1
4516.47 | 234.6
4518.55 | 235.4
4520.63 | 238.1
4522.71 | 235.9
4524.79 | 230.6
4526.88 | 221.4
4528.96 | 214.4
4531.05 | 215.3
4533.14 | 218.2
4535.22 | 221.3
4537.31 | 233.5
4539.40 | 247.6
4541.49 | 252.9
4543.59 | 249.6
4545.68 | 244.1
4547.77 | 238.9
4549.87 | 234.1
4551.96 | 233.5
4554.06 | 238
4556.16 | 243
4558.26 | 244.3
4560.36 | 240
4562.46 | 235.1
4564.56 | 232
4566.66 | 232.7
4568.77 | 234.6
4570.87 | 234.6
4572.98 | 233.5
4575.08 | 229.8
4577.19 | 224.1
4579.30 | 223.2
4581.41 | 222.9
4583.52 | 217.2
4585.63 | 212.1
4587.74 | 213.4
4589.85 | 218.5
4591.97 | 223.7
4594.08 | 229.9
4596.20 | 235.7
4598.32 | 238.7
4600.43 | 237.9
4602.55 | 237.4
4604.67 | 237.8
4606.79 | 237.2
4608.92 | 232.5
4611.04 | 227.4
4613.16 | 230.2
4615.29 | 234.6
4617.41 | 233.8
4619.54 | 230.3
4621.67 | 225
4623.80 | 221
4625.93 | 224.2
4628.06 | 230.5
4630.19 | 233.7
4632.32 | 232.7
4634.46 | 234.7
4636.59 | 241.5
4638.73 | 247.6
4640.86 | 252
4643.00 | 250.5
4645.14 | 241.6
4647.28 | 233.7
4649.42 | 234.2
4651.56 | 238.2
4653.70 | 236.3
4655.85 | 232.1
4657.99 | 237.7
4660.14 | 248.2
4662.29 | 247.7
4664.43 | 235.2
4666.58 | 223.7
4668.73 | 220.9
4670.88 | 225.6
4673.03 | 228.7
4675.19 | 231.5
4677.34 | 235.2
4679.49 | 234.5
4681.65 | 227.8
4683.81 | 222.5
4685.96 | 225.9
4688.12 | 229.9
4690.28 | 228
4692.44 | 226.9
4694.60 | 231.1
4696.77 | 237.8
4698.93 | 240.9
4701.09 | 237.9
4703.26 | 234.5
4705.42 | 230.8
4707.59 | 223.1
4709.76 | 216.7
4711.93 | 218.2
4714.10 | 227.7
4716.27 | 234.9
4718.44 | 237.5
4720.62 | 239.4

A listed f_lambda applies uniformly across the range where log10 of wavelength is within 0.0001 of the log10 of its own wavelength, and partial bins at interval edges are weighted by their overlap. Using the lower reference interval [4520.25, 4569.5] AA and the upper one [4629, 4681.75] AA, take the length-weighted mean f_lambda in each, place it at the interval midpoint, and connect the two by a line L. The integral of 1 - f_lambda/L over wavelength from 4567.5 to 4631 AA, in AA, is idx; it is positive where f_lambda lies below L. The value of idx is 1.8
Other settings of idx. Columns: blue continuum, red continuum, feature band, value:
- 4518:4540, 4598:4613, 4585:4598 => 0.6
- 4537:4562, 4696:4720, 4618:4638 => 0.5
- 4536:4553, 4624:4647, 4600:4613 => 0.2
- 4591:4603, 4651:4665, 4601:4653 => 0.3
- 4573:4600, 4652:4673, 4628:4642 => -0.5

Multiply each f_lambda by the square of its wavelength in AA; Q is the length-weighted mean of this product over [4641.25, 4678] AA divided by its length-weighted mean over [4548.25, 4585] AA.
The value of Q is 1.06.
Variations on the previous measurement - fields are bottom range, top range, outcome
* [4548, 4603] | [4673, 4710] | 1.05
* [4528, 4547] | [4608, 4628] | 1.02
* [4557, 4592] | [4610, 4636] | 1.03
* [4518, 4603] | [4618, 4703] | 1.05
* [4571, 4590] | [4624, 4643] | 1.09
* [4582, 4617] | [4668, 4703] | 1.04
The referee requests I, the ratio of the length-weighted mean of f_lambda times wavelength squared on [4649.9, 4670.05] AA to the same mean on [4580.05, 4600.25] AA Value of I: 1.08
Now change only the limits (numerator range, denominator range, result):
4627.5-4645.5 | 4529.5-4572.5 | 1.06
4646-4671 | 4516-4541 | 1.08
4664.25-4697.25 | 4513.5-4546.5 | 1.05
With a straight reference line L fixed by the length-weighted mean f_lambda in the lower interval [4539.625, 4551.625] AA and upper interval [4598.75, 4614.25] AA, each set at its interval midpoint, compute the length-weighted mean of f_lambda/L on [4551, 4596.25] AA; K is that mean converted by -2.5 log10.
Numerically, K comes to 0.046 mag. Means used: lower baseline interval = 244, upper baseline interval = 235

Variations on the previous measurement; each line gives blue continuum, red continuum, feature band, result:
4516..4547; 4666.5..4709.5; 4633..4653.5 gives -0.048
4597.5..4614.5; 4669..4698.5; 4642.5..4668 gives -0.029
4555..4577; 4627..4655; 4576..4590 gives 0.083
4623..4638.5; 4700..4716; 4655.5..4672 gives -0.018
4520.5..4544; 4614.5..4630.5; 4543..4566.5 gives -0.040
